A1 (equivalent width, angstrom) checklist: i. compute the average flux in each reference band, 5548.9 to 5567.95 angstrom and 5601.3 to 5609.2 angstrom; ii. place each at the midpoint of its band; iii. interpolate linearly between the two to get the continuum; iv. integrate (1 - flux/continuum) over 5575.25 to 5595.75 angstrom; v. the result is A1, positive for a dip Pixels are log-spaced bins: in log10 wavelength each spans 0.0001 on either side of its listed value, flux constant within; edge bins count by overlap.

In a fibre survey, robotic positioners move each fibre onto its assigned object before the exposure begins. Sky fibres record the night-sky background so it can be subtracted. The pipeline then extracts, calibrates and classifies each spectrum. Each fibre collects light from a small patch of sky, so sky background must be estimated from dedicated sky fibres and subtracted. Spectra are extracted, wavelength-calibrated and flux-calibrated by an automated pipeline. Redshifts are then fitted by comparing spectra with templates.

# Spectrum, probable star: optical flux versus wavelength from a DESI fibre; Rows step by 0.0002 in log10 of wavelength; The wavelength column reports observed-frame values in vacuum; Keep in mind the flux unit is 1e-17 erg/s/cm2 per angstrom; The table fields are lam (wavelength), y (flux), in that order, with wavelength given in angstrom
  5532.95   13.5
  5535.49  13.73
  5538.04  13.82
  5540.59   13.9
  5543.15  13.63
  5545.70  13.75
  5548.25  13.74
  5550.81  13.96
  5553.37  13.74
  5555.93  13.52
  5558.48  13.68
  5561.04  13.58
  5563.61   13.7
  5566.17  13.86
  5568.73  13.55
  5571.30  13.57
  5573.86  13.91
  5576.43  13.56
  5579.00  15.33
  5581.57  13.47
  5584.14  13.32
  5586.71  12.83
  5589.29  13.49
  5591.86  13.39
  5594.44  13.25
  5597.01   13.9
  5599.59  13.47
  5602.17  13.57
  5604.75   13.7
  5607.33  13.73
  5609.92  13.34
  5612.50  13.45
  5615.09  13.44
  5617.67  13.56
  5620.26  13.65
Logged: 0.14 angstrom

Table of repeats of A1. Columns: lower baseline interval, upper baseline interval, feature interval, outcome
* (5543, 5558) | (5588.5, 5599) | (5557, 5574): 0.0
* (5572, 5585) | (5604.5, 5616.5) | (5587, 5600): 0.3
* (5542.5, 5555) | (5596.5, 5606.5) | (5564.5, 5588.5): 0.0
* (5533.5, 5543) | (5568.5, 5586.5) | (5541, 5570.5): 0.1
